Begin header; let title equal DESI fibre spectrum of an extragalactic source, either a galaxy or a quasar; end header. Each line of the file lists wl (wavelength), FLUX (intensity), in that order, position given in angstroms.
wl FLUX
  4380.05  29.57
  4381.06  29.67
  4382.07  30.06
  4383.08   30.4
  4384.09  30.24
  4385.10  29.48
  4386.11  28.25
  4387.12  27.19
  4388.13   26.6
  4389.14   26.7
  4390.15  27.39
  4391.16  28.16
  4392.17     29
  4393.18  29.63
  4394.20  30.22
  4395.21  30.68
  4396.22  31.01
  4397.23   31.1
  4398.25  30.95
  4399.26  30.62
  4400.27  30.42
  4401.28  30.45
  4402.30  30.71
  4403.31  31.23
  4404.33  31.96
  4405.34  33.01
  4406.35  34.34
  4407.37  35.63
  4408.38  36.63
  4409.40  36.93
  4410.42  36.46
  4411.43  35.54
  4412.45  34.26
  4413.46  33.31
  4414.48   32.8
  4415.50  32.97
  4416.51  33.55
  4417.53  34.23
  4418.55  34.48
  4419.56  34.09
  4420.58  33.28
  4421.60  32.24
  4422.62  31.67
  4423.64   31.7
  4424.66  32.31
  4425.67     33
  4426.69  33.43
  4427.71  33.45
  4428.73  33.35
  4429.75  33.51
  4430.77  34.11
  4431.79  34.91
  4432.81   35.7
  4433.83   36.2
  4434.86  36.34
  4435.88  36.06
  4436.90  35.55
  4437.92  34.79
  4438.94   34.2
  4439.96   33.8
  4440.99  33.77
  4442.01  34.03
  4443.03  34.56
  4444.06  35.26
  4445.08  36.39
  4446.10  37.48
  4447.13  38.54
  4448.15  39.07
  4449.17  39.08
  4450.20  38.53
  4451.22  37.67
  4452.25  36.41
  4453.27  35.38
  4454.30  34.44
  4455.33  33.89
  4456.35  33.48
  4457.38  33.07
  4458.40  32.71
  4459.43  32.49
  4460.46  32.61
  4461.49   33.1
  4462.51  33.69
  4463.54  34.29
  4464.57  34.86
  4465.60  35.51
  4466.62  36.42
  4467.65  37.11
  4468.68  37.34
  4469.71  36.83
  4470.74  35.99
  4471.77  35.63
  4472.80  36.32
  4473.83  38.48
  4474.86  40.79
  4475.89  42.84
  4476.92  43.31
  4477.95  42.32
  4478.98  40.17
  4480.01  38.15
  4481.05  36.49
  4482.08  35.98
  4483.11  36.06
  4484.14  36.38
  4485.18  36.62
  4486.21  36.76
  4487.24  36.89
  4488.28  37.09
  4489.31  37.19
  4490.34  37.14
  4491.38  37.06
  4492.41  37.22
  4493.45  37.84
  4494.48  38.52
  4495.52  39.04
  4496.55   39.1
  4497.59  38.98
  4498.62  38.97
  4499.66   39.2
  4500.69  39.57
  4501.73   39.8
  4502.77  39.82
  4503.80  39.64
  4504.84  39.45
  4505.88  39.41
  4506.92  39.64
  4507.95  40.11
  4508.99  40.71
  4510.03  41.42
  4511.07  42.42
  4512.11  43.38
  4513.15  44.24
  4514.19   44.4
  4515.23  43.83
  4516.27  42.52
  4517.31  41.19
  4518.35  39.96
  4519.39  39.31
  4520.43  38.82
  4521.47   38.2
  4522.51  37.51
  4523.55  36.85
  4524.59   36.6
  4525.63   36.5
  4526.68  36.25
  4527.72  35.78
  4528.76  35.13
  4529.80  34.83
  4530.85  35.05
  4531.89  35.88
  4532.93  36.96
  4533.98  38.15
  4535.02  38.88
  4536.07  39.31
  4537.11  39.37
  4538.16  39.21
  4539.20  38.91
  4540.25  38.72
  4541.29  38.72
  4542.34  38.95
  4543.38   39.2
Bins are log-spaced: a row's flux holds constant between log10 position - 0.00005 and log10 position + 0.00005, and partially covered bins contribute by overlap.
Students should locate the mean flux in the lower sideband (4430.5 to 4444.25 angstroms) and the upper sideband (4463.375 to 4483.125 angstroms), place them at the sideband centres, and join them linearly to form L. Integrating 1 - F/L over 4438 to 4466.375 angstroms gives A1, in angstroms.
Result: 0.8 angstroms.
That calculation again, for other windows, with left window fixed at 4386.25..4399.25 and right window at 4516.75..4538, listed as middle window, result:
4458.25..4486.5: -2.2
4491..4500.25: -0.8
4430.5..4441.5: -1.1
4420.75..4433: -0.8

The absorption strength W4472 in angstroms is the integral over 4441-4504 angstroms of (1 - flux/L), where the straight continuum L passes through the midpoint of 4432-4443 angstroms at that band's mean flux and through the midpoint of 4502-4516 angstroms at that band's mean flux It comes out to 1.8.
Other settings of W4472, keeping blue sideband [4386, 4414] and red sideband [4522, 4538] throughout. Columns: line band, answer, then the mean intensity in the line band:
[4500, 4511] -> -1.3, 40.1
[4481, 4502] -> -1.4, 37.7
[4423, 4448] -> -1.4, 34.7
